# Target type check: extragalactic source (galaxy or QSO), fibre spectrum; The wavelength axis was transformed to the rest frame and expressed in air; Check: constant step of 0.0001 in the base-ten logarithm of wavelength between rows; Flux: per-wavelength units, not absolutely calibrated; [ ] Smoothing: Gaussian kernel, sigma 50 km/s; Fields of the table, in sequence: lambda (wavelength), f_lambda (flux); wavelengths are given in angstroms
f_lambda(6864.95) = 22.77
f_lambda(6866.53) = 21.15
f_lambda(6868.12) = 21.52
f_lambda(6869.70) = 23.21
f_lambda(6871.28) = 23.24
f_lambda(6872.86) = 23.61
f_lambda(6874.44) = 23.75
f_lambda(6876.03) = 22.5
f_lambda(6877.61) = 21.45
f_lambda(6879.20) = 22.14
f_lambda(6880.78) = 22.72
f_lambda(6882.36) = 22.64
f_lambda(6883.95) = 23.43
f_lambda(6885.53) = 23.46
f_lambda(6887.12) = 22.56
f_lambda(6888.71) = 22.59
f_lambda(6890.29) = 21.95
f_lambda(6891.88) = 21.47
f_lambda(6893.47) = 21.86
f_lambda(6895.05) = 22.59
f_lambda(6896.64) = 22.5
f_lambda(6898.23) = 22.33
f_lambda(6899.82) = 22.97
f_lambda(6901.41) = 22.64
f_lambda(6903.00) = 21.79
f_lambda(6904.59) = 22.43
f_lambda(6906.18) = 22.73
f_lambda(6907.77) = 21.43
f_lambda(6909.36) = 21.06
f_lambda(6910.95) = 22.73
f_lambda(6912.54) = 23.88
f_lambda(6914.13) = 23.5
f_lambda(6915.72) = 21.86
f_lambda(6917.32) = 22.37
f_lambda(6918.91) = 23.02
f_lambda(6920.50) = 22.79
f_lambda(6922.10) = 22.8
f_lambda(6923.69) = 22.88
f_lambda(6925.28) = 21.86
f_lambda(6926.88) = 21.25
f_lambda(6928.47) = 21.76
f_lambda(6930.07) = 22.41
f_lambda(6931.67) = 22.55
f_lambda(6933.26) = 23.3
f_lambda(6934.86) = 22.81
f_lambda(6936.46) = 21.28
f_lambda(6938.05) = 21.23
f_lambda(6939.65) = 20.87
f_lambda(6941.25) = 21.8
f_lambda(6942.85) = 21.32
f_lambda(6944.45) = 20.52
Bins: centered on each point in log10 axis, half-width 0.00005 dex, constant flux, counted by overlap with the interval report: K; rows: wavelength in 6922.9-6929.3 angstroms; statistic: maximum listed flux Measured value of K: 22.88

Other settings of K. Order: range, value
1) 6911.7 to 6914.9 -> 23.88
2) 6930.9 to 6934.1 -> 23.3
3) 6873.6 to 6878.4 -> 23.75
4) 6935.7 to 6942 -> 21.8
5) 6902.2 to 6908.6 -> 22.73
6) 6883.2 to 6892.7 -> 23.46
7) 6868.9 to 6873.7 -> 23.61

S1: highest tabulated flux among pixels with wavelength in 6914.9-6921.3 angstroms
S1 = 23.02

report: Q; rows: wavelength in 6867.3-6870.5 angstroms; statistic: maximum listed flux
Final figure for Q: 23.21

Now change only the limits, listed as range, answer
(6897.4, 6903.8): 22.97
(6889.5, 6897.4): 22.59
